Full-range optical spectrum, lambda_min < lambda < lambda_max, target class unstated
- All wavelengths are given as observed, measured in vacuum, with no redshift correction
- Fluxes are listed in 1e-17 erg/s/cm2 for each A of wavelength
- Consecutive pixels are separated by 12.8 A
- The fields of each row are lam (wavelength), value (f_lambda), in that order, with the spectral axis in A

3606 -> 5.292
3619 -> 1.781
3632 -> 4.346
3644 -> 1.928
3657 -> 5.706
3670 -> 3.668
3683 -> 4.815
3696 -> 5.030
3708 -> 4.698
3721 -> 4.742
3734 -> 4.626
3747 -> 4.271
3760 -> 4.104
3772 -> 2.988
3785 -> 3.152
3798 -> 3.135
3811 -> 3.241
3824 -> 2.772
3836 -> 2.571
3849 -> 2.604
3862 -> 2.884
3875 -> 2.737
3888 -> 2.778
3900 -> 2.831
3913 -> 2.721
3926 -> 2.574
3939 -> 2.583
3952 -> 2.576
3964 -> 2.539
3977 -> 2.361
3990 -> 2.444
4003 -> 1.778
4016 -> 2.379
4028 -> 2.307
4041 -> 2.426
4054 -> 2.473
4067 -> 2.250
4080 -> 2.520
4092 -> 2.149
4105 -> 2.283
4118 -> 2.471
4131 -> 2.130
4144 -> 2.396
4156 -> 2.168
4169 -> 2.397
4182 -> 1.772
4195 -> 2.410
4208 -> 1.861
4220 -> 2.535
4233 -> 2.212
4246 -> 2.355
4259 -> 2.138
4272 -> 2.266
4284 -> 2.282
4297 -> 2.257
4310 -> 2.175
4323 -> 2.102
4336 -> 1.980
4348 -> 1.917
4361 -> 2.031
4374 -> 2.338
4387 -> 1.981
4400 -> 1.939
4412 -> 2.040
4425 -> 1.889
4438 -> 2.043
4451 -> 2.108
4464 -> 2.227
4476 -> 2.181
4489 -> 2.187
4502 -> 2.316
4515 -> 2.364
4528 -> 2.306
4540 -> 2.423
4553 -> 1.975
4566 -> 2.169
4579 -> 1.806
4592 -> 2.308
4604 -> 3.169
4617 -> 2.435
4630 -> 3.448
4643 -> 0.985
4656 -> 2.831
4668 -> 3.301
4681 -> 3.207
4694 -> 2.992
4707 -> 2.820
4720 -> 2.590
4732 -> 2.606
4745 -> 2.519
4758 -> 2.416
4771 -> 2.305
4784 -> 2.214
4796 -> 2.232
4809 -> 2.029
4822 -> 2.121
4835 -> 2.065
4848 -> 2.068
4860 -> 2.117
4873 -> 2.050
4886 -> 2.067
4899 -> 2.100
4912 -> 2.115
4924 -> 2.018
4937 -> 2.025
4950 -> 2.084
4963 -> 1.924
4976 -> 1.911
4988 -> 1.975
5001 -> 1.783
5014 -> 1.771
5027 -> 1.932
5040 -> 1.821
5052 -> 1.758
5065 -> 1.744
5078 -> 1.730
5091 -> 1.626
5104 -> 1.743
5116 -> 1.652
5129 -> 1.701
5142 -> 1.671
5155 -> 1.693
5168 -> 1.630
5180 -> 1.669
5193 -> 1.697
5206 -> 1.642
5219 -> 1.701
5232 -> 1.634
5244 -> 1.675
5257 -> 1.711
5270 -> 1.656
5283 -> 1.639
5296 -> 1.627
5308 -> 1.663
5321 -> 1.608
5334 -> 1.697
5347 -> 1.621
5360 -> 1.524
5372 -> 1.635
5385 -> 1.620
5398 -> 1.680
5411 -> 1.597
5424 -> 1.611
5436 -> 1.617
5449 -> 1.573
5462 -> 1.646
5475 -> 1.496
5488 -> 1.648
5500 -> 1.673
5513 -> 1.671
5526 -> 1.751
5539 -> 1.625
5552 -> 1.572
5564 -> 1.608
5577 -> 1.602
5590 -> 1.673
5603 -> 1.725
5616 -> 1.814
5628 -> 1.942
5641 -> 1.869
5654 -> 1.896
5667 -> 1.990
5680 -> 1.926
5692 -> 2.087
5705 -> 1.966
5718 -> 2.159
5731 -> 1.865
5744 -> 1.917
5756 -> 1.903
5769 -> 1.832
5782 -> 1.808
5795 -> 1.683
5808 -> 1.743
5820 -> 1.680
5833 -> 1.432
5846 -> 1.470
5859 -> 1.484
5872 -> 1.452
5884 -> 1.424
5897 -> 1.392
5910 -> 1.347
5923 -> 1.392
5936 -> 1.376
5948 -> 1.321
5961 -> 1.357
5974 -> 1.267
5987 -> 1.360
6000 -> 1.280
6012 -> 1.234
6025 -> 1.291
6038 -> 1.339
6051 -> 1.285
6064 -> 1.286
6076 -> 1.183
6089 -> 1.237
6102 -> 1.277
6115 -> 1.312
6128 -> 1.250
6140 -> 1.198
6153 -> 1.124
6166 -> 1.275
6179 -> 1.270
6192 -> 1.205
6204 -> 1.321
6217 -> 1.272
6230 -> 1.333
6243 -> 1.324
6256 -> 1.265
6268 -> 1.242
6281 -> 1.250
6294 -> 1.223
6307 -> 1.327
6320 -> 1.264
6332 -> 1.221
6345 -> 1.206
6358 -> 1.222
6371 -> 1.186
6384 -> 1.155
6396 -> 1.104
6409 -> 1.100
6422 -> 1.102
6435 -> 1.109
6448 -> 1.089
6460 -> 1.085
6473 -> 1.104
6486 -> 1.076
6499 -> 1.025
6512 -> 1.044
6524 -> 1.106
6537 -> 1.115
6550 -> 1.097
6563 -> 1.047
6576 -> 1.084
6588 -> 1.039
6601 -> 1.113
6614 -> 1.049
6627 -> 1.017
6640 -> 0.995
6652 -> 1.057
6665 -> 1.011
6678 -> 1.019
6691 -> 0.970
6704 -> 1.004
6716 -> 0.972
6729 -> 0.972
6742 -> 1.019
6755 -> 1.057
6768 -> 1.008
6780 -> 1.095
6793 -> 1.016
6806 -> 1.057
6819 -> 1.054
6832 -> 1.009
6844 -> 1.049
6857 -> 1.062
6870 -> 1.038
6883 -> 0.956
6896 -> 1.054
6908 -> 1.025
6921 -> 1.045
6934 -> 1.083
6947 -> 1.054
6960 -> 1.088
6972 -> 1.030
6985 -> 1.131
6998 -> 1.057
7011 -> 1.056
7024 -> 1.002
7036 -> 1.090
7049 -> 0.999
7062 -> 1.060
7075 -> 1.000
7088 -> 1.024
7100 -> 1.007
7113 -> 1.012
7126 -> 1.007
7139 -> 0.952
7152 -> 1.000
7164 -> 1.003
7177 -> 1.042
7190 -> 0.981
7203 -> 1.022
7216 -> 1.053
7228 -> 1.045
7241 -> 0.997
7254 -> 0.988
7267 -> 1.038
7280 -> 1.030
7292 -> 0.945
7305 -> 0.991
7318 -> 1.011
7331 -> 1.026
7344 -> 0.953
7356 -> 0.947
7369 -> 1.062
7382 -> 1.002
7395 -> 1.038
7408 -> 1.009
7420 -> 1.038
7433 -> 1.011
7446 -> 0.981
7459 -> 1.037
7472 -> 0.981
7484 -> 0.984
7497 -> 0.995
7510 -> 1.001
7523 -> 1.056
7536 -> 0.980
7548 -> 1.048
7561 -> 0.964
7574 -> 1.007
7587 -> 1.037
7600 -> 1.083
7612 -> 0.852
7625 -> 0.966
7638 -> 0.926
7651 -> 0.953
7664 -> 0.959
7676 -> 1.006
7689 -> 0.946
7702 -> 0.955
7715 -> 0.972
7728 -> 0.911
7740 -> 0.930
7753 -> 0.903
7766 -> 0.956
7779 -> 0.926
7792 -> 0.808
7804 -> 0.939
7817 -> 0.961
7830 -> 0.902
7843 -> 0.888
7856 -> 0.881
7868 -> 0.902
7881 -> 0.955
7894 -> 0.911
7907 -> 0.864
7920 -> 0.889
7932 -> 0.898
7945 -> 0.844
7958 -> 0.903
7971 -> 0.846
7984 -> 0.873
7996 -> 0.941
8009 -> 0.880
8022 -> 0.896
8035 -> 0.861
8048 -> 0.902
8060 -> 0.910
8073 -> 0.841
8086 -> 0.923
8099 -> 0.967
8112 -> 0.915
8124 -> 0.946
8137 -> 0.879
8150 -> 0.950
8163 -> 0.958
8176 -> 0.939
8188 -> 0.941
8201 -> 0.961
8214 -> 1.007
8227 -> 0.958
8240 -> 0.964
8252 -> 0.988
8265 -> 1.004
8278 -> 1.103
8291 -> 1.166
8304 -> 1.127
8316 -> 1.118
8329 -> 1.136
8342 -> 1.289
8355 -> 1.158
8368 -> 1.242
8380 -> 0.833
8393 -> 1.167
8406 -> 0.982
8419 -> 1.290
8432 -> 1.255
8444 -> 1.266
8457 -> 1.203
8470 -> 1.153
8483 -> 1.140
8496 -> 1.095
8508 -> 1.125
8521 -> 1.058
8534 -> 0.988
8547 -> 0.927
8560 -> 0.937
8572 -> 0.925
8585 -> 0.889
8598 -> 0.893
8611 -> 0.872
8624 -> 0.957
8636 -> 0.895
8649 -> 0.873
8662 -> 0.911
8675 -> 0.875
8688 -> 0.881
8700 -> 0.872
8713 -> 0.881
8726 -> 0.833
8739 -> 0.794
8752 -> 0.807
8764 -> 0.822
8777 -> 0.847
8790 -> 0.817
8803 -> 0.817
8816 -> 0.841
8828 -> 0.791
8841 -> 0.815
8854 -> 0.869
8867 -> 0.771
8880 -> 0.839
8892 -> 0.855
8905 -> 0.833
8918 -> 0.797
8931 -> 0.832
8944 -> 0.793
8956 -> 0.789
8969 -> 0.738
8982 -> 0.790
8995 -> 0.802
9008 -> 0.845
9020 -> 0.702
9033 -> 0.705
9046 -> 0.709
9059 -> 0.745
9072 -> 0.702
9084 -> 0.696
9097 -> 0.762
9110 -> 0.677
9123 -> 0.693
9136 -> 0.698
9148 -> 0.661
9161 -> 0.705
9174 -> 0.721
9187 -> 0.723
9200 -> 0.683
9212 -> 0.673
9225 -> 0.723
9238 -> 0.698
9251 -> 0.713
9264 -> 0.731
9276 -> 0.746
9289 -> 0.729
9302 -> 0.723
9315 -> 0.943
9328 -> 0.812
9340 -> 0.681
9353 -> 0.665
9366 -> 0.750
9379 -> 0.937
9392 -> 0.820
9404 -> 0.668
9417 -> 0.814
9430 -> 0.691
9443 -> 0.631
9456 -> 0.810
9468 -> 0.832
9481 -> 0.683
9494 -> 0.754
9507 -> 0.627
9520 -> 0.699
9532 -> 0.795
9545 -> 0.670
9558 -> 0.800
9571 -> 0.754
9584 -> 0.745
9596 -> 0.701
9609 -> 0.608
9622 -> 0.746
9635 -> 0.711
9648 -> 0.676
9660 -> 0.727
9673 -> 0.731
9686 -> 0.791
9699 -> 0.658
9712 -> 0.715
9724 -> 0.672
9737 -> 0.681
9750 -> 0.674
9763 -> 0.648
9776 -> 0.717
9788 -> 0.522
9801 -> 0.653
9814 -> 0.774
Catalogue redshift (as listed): 2.018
